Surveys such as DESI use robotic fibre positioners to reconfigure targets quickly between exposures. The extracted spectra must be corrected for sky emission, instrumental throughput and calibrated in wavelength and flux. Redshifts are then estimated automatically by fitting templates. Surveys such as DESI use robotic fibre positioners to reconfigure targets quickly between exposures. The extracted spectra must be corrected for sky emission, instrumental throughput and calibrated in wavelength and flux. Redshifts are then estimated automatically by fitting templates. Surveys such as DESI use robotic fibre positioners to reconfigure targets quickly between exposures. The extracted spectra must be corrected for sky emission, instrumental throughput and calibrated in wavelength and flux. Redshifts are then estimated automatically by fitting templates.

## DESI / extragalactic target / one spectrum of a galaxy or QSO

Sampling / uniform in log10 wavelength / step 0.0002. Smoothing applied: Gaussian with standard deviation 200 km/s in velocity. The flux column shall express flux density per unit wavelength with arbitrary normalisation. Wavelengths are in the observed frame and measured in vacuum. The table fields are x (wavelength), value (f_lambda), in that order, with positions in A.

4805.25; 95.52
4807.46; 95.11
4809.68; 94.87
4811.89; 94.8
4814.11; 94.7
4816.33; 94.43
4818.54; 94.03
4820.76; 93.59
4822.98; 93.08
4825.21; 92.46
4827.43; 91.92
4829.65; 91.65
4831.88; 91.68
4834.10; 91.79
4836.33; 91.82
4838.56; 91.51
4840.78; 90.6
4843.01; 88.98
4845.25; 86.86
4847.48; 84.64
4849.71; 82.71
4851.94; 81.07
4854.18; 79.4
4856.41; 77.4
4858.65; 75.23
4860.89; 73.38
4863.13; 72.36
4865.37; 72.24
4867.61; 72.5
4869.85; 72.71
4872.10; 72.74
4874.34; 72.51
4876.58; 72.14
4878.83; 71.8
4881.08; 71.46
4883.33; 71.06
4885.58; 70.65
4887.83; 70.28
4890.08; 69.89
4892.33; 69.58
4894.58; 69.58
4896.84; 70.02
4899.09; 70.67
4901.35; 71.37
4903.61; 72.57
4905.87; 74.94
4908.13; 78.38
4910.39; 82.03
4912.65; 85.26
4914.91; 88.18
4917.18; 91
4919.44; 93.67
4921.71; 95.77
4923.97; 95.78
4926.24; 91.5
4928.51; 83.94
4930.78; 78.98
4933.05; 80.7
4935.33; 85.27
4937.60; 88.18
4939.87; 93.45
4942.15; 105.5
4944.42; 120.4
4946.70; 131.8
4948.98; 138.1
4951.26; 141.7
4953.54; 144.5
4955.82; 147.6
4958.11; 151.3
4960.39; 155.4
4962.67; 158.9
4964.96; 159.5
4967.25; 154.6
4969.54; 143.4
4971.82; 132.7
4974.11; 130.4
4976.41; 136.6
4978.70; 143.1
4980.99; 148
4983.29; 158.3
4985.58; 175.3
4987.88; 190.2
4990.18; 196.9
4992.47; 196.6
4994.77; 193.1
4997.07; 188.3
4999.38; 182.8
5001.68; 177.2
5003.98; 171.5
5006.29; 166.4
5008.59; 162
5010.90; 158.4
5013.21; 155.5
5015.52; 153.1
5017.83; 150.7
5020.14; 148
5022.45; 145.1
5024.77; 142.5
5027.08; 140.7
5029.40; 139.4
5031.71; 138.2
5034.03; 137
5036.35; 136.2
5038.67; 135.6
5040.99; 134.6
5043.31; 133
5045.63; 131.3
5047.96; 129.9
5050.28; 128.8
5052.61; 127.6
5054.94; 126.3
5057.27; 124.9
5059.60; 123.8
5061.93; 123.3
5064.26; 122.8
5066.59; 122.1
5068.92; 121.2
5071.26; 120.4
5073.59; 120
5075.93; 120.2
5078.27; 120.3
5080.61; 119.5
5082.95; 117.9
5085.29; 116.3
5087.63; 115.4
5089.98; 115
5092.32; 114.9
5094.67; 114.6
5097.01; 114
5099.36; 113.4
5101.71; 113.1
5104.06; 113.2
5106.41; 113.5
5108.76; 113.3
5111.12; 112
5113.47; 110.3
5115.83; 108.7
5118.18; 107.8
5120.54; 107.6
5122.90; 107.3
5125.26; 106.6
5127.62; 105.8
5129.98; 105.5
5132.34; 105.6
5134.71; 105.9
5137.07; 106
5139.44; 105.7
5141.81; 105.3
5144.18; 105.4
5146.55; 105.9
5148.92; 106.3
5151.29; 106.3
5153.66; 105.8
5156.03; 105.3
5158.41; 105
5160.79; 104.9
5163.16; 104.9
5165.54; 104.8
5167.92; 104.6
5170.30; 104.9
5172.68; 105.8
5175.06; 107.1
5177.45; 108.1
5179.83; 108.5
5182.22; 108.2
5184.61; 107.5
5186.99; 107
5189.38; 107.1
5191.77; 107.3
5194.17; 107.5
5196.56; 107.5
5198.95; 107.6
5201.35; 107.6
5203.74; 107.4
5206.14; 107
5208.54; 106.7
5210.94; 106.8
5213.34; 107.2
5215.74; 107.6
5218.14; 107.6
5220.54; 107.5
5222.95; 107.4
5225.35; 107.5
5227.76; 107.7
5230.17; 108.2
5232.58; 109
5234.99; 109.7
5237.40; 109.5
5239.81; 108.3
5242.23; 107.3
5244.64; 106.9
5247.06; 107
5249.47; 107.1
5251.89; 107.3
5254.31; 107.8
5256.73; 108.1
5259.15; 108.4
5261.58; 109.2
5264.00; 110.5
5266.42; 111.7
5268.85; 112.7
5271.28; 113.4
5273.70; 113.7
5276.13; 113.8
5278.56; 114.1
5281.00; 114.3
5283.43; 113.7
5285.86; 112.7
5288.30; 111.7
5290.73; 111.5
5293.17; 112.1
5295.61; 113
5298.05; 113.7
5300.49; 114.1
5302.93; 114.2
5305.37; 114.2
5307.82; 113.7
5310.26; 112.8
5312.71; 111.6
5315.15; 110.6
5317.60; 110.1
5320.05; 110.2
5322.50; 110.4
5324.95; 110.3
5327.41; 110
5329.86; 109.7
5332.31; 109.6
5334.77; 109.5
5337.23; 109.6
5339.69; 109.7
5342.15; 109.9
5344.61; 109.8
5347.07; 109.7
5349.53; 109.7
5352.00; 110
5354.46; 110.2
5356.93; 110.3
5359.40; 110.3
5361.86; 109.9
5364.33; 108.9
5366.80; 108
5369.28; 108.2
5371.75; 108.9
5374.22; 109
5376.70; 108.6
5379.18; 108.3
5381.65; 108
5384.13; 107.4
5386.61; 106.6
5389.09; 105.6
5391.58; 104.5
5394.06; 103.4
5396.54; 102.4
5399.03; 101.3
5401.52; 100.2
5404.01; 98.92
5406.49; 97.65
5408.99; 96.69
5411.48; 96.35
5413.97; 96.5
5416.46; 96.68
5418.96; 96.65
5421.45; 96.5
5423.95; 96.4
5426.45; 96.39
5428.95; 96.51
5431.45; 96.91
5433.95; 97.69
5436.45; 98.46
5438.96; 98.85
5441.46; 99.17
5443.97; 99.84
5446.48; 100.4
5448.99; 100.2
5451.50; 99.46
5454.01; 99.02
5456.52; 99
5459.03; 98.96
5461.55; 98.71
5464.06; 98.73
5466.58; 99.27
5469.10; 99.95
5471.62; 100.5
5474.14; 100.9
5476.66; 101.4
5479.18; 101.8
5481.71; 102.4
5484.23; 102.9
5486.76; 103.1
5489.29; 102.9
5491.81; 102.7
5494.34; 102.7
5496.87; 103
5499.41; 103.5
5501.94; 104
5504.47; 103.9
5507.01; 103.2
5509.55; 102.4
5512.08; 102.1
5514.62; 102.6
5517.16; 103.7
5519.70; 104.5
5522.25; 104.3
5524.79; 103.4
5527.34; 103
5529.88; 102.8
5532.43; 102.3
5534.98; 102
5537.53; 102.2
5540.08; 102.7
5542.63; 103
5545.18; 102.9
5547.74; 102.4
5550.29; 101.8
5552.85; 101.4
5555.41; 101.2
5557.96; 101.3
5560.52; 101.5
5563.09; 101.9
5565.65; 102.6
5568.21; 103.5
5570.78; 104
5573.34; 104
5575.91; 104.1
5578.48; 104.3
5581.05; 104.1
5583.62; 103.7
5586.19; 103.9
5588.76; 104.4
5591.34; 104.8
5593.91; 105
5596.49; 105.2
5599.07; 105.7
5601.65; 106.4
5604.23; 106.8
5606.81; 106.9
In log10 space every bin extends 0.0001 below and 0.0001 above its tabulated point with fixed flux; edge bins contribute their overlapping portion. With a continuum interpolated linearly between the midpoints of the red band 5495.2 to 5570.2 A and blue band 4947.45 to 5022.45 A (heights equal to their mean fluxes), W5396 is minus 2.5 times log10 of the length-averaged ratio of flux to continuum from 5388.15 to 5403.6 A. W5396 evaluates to 0.14 mag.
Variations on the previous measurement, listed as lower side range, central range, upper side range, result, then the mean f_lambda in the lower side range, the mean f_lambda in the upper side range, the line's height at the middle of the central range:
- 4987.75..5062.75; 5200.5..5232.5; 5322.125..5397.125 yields 0.178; 151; 109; 127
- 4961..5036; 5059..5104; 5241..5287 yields 0.210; 158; 111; 143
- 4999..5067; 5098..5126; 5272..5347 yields 0.203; 142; 112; 133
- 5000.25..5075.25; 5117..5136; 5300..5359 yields 0.219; 139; 111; 130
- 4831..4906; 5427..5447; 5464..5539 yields 0.017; 77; 102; 99.9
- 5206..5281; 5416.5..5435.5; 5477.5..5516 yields 0.085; 109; 103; 105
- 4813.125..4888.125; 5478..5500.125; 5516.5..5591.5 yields -0.017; 82.3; 103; 101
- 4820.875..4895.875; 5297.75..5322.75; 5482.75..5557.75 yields -0.177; 79.7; 103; 95.5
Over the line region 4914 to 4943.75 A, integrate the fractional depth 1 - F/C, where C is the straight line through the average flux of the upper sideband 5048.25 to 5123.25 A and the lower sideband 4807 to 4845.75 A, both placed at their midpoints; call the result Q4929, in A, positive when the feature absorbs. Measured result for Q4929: 3.4 A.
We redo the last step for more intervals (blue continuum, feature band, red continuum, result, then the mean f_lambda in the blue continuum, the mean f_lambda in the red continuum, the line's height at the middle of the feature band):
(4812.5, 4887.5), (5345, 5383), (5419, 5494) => -4.8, 82.5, 99.6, 97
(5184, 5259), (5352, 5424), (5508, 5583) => 0.7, 108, 103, 105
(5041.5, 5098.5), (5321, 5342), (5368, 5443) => -0.8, 122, 101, 106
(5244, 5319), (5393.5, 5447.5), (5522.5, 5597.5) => 4.5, 112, 103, 107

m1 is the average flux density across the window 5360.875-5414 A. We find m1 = 104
